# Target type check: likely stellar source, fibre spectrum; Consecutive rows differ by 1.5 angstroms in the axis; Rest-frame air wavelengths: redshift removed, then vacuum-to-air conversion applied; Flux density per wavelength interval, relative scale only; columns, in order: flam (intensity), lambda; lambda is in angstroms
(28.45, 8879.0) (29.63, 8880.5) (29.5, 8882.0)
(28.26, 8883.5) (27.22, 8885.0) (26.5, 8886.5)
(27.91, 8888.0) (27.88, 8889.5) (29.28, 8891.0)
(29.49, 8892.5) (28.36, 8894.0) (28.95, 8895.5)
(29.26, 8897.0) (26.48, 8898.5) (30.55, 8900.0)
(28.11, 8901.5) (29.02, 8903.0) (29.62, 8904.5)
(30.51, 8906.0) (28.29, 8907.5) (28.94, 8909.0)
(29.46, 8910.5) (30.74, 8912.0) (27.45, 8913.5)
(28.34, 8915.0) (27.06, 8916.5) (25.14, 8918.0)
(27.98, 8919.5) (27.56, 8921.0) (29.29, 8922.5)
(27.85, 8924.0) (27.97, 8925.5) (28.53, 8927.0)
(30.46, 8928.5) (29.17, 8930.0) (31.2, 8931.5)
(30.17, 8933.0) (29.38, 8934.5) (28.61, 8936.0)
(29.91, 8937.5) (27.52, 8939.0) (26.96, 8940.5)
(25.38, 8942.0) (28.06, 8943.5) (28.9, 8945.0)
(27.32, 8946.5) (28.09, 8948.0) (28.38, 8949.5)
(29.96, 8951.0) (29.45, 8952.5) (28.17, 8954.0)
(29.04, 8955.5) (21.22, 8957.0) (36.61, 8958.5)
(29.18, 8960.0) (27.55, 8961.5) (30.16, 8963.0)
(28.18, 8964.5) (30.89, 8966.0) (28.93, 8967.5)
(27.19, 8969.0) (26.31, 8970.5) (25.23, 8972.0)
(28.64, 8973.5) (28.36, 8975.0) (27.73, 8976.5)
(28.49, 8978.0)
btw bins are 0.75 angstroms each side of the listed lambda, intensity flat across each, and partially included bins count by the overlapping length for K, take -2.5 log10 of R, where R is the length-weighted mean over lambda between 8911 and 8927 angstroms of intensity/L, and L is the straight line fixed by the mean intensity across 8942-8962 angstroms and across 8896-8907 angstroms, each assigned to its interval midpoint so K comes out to 0.03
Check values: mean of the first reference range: 29.1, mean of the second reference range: 28.5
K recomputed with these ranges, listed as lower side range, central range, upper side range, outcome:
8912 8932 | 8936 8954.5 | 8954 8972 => 0.01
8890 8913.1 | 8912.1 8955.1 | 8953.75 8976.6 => 0.01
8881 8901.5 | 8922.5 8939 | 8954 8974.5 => -0.03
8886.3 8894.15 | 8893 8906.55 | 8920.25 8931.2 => -0.02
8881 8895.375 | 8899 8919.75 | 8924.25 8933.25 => 0.01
